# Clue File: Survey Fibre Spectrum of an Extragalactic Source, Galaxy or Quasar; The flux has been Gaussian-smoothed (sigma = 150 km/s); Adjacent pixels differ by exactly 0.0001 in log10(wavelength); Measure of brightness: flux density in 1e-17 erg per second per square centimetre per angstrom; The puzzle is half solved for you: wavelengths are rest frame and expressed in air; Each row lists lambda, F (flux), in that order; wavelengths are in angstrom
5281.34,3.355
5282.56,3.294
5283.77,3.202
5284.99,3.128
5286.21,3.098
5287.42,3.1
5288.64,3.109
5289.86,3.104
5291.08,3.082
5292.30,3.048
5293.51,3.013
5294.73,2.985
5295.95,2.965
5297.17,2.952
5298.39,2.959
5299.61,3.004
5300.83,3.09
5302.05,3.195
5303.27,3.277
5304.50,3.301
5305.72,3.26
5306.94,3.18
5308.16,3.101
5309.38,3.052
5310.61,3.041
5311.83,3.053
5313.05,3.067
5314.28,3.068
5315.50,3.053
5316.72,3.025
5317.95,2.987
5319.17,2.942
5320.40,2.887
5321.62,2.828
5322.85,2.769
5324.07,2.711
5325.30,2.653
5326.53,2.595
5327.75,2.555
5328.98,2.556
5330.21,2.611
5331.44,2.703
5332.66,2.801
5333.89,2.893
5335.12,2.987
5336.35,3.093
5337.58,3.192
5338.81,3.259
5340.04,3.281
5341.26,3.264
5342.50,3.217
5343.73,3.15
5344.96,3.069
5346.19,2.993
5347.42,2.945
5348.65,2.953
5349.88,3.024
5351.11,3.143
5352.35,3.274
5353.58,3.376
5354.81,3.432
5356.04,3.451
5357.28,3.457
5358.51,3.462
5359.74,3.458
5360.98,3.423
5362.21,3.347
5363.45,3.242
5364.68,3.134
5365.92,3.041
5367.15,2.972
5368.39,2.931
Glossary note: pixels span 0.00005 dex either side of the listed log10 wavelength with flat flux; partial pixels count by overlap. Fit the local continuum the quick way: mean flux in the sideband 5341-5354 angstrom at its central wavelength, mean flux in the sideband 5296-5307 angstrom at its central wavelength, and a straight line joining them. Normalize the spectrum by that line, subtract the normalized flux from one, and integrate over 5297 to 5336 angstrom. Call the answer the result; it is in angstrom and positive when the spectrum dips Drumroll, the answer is 2.2 angstrom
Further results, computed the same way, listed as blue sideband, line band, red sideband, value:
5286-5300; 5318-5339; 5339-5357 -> 2.1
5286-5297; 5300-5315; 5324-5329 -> -1.5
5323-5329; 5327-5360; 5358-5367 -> -1.6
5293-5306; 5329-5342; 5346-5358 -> 0.8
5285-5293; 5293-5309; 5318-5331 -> -0.7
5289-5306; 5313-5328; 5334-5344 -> 1.3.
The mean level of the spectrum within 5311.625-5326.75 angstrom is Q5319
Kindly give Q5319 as 2.9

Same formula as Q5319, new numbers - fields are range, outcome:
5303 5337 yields 2.93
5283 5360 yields 3.05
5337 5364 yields 3.25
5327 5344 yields 2.96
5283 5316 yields 3.09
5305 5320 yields 3.07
